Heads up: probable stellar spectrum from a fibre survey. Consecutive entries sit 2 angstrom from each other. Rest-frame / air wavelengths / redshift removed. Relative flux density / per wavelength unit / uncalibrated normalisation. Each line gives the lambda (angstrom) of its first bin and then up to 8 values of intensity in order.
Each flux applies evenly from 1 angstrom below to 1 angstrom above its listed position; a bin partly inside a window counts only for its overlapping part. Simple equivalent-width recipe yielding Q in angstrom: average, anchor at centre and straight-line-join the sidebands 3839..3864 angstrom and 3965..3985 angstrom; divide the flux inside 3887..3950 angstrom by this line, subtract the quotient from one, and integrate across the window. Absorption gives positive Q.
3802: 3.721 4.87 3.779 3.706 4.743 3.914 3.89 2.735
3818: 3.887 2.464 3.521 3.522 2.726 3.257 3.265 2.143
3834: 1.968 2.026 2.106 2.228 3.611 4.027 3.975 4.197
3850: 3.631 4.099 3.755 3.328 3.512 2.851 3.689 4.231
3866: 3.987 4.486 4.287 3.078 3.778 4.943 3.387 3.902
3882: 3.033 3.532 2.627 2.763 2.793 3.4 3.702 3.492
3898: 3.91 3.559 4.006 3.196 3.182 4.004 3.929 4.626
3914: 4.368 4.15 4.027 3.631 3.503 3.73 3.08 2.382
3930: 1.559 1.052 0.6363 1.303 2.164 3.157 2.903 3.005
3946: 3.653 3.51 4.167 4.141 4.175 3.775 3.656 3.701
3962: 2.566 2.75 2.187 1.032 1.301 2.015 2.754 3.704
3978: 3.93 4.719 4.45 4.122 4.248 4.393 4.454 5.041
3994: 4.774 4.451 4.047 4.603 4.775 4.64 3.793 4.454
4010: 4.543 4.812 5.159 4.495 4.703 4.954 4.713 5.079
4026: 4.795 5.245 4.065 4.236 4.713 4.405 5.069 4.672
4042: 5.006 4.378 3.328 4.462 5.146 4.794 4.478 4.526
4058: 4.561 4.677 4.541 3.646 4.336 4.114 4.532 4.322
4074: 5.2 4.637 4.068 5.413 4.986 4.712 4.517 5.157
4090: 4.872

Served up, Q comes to 1.99 angstrom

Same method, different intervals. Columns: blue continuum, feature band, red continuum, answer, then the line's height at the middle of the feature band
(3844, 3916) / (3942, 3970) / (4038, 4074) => 6.0 angstrom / 4.04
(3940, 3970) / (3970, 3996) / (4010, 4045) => -1.1 angstrom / 3.77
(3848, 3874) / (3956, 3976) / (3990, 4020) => 8.2 angstrom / 4.37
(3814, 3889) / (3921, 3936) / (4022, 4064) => 6.4 angstrom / 3.86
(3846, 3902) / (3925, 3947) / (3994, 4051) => 9.7 angstrom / 4.04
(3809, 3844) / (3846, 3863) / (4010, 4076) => -1.9 angstrom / 3.28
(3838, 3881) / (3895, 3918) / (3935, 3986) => -2.6 angstrom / 3.47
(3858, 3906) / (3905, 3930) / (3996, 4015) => 1.4 angstrom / 3.86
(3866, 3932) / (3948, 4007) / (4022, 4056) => 6.0 angstrom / 4.14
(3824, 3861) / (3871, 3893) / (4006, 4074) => 0.3 angstrom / 3.44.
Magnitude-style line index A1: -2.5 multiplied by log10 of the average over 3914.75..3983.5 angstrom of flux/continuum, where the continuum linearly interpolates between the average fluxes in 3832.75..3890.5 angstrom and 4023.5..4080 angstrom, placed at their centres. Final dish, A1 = 0.29 mag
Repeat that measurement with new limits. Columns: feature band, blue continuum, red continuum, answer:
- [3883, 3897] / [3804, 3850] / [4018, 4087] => 0.152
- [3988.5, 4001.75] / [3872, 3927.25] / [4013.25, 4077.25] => -0.077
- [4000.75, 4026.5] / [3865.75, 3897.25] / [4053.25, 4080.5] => -0.112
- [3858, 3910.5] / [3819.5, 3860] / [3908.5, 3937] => -0.167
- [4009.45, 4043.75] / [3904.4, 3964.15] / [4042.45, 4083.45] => -0.145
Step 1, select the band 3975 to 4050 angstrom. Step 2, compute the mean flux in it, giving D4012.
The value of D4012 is 4.53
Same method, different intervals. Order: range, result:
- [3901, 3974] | 3.06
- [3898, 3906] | 3.58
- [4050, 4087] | 4.57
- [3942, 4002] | 3.64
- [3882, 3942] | 3.15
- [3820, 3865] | 3.24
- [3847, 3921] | 3.7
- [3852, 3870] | 3.78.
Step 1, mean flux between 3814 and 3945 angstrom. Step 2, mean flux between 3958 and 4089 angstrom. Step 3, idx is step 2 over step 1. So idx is 1.30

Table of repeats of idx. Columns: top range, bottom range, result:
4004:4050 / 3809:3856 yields 1.40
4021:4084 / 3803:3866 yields 1.34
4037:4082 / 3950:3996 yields 1.27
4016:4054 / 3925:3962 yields 1.61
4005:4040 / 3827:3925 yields 1.32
